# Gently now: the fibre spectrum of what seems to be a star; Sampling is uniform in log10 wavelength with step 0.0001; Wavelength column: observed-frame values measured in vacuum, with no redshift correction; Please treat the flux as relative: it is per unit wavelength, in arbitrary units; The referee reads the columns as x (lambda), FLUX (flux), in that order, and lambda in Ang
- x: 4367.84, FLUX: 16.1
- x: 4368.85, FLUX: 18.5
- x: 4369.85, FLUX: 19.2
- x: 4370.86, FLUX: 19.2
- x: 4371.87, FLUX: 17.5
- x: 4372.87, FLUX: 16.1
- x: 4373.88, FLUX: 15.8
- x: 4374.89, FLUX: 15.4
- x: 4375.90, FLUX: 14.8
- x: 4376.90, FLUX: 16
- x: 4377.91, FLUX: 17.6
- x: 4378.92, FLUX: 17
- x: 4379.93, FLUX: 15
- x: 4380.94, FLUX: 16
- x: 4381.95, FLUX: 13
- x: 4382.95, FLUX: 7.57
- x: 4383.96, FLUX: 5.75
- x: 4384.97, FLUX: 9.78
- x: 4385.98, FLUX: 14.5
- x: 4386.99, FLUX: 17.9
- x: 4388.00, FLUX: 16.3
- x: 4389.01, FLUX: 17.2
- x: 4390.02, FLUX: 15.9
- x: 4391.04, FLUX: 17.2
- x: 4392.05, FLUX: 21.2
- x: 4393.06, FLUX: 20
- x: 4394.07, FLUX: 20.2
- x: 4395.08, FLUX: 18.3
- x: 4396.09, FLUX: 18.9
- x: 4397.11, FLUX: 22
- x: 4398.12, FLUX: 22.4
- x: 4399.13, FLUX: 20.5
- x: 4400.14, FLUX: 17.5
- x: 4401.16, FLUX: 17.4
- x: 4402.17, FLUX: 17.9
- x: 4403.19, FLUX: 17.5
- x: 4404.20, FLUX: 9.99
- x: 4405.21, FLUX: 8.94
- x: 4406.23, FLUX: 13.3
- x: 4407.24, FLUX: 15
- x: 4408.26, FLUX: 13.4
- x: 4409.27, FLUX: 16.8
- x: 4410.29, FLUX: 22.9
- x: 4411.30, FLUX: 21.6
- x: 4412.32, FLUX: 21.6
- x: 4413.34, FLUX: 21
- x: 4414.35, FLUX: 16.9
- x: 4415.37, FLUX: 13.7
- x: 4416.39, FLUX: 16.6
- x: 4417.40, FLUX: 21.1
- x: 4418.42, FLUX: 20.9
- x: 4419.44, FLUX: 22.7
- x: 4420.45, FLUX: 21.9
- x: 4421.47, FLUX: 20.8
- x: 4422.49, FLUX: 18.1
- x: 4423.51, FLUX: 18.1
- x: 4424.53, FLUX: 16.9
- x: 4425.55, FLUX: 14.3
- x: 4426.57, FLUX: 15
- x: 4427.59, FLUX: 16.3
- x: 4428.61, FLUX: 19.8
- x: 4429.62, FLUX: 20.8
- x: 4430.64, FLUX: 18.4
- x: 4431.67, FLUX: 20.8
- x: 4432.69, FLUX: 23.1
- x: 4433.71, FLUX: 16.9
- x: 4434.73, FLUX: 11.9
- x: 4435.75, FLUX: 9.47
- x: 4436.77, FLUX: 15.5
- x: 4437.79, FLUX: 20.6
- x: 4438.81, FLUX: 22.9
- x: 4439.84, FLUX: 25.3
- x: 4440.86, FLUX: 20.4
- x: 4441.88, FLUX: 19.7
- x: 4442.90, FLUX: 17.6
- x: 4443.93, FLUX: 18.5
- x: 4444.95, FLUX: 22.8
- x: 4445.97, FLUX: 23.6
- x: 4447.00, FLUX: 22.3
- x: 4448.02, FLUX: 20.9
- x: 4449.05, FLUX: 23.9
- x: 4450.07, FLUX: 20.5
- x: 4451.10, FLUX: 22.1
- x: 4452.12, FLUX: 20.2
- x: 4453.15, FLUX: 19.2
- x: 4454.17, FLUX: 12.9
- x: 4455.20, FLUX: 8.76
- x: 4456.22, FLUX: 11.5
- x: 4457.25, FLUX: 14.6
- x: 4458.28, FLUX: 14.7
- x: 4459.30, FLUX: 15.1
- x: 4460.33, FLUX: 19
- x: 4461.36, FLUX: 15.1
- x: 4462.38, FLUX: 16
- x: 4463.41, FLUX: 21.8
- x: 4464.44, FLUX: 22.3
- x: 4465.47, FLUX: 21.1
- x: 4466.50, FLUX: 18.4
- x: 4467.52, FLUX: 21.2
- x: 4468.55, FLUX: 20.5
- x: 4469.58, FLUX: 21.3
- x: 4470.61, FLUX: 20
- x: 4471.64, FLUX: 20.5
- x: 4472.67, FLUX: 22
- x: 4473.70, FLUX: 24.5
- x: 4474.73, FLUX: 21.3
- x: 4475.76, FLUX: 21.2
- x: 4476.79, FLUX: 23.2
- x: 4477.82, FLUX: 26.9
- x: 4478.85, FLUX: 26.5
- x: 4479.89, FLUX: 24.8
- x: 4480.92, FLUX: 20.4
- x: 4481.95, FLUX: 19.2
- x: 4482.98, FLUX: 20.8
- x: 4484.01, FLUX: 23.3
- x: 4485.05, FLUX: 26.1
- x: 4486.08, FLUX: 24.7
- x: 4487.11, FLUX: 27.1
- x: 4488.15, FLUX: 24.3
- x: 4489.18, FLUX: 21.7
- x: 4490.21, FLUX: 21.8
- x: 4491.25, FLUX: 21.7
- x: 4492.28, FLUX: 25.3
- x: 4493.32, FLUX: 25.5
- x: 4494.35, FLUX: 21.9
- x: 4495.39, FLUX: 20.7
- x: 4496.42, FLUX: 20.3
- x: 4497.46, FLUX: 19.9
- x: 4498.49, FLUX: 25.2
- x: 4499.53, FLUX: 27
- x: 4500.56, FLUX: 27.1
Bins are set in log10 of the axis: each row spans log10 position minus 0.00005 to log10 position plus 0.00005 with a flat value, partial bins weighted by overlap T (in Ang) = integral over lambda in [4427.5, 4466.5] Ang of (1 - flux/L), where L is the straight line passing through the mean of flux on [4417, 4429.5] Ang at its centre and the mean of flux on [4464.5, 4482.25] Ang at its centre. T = 3.3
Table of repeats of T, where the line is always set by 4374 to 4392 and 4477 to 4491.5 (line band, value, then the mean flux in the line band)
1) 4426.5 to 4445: 0.58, 18.7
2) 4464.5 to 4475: 0.54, 21.1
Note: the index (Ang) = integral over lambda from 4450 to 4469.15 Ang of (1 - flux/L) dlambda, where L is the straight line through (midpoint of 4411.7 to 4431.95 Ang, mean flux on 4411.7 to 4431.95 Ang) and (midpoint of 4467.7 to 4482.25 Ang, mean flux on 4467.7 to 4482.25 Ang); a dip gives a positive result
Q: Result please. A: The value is 3.4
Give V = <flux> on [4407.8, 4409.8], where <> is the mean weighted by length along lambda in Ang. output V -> 15.2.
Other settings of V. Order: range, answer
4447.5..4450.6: 21.8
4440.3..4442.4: 20.2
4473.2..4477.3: 22.5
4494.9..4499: 21.6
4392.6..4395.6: 19.5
